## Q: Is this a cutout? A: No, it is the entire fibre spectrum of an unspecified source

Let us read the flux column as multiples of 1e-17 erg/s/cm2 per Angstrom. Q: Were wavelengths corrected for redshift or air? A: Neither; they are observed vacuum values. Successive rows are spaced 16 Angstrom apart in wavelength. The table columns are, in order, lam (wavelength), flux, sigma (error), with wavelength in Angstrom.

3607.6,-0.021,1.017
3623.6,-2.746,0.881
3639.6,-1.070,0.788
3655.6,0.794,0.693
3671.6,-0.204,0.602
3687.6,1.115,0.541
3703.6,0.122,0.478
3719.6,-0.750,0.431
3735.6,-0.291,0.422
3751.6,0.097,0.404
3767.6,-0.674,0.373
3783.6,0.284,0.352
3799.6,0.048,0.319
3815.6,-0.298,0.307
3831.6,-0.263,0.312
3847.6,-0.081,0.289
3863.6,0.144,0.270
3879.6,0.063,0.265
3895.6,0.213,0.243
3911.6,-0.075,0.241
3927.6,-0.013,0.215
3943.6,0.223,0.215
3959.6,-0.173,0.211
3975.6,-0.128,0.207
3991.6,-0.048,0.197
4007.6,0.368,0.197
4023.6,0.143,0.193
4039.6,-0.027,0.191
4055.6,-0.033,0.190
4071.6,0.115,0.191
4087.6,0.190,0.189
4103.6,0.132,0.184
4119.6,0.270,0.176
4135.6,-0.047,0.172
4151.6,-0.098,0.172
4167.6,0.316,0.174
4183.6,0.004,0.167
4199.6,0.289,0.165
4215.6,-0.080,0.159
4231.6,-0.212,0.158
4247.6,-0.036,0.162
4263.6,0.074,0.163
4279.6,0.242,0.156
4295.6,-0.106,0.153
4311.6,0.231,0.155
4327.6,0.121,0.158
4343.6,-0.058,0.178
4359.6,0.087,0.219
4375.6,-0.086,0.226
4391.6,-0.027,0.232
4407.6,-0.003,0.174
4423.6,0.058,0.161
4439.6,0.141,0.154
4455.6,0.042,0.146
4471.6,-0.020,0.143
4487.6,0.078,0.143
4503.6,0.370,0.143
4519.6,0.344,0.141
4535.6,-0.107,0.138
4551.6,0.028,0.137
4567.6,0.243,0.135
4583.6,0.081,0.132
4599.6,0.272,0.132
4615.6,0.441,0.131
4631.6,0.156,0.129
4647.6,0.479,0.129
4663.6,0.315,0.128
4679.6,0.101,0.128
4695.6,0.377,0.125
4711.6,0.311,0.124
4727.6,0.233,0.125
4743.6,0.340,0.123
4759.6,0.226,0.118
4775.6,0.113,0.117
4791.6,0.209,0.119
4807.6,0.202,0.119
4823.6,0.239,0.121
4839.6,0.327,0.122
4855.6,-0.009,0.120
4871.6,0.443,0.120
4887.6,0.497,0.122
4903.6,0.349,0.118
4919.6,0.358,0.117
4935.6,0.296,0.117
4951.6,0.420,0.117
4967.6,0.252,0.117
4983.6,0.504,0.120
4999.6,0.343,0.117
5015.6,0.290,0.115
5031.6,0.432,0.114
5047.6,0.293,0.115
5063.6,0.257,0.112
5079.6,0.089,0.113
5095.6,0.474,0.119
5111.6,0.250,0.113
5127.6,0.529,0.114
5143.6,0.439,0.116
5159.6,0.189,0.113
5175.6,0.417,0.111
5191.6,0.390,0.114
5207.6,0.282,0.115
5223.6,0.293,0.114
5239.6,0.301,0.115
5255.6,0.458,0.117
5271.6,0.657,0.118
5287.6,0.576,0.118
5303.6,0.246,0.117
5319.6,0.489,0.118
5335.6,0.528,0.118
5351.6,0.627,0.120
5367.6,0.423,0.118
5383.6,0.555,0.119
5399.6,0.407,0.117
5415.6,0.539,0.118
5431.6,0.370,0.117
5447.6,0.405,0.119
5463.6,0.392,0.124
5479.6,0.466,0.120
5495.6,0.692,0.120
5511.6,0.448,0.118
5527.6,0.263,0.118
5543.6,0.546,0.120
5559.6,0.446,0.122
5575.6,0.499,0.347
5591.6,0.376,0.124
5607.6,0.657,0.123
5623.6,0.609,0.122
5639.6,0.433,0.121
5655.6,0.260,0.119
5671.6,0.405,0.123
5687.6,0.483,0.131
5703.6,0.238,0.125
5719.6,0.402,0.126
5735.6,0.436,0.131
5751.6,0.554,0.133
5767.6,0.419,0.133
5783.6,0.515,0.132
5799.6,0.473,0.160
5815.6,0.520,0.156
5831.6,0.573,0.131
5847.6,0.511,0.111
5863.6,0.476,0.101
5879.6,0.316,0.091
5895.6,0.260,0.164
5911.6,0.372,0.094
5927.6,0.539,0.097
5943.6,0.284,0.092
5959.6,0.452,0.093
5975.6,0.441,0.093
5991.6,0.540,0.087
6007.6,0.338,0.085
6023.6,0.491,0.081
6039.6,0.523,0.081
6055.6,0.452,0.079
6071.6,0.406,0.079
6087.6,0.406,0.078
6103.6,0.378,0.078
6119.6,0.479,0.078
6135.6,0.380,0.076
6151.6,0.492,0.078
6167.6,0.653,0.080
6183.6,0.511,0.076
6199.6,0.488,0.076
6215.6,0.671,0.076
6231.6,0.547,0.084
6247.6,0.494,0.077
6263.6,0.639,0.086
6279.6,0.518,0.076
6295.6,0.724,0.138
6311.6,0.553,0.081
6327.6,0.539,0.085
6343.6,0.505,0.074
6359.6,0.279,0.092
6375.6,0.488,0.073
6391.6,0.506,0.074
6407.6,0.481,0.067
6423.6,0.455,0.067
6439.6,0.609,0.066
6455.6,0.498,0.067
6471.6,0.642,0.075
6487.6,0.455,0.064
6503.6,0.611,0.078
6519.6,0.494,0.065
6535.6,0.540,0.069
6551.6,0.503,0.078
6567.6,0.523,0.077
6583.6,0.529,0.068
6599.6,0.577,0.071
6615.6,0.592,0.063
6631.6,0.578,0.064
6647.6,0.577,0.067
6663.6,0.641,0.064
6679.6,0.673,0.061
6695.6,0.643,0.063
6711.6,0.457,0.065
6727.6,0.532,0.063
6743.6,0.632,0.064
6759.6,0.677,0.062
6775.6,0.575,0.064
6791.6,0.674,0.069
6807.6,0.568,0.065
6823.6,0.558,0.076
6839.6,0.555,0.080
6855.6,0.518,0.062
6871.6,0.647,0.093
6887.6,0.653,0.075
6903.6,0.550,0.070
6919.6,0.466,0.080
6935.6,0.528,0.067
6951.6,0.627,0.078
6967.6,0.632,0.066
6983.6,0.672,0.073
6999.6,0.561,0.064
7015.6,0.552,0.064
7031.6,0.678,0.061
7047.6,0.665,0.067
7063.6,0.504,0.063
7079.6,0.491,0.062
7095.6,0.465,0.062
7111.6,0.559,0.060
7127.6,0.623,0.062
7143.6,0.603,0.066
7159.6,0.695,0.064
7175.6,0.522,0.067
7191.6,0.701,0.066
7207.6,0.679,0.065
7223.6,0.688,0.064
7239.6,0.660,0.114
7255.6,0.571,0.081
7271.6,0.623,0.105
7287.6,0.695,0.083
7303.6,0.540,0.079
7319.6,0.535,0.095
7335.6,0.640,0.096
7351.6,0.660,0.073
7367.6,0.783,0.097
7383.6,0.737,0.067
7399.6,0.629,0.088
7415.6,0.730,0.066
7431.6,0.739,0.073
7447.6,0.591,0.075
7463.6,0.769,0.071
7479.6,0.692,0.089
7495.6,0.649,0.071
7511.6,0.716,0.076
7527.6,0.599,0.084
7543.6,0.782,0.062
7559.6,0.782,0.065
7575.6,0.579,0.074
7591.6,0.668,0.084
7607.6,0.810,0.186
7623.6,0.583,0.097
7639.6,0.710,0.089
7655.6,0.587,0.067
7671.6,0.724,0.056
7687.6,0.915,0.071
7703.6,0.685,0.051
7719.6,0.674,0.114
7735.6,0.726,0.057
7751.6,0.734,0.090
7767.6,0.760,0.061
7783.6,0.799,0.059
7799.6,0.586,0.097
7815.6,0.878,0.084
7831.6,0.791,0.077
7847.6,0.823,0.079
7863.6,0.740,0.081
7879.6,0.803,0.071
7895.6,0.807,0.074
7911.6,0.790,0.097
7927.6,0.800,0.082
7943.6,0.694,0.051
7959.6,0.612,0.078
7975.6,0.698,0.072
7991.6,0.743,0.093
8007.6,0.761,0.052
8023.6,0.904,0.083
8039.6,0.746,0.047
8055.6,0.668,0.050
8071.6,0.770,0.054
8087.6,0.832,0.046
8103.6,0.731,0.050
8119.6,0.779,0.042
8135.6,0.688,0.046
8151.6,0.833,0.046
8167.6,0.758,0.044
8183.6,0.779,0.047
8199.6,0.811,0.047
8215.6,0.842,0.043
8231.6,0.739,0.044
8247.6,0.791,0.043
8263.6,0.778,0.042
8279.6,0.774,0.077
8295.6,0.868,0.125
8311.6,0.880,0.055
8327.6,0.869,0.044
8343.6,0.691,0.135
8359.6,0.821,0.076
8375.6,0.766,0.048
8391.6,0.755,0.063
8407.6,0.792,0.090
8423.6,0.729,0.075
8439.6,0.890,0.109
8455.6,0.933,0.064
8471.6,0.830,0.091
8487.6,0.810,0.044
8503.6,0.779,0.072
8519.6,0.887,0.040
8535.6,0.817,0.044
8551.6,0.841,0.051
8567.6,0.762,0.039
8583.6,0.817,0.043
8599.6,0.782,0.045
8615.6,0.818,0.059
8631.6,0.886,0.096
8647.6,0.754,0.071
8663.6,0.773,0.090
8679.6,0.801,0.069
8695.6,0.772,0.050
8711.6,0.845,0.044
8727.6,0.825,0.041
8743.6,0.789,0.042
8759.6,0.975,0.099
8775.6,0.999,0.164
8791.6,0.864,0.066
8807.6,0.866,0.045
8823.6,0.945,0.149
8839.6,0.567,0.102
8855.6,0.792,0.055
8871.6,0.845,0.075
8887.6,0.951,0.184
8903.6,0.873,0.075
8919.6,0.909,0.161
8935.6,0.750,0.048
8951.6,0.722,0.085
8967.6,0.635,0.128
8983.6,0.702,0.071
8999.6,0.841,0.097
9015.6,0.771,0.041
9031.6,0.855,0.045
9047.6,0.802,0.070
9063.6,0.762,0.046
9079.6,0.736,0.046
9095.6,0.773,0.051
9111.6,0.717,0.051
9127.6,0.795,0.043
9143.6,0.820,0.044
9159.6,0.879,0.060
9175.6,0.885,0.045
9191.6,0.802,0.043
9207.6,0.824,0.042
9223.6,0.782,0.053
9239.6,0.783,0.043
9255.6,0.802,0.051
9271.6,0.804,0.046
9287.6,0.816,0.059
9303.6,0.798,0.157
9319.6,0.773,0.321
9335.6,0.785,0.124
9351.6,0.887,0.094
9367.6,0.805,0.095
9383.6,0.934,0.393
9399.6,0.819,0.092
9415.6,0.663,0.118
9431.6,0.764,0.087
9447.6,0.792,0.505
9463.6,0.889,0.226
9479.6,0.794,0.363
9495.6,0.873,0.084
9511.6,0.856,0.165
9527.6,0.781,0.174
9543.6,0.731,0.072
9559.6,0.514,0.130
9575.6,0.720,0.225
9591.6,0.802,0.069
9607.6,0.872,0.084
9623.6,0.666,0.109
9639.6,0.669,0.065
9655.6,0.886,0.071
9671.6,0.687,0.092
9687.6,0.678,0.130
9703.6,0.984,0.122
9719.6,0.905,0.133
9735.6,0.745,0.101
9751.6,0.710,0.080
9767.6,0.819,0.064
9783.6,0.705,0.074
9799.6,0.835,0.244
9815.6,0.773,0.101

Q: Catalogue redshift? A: 0.847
